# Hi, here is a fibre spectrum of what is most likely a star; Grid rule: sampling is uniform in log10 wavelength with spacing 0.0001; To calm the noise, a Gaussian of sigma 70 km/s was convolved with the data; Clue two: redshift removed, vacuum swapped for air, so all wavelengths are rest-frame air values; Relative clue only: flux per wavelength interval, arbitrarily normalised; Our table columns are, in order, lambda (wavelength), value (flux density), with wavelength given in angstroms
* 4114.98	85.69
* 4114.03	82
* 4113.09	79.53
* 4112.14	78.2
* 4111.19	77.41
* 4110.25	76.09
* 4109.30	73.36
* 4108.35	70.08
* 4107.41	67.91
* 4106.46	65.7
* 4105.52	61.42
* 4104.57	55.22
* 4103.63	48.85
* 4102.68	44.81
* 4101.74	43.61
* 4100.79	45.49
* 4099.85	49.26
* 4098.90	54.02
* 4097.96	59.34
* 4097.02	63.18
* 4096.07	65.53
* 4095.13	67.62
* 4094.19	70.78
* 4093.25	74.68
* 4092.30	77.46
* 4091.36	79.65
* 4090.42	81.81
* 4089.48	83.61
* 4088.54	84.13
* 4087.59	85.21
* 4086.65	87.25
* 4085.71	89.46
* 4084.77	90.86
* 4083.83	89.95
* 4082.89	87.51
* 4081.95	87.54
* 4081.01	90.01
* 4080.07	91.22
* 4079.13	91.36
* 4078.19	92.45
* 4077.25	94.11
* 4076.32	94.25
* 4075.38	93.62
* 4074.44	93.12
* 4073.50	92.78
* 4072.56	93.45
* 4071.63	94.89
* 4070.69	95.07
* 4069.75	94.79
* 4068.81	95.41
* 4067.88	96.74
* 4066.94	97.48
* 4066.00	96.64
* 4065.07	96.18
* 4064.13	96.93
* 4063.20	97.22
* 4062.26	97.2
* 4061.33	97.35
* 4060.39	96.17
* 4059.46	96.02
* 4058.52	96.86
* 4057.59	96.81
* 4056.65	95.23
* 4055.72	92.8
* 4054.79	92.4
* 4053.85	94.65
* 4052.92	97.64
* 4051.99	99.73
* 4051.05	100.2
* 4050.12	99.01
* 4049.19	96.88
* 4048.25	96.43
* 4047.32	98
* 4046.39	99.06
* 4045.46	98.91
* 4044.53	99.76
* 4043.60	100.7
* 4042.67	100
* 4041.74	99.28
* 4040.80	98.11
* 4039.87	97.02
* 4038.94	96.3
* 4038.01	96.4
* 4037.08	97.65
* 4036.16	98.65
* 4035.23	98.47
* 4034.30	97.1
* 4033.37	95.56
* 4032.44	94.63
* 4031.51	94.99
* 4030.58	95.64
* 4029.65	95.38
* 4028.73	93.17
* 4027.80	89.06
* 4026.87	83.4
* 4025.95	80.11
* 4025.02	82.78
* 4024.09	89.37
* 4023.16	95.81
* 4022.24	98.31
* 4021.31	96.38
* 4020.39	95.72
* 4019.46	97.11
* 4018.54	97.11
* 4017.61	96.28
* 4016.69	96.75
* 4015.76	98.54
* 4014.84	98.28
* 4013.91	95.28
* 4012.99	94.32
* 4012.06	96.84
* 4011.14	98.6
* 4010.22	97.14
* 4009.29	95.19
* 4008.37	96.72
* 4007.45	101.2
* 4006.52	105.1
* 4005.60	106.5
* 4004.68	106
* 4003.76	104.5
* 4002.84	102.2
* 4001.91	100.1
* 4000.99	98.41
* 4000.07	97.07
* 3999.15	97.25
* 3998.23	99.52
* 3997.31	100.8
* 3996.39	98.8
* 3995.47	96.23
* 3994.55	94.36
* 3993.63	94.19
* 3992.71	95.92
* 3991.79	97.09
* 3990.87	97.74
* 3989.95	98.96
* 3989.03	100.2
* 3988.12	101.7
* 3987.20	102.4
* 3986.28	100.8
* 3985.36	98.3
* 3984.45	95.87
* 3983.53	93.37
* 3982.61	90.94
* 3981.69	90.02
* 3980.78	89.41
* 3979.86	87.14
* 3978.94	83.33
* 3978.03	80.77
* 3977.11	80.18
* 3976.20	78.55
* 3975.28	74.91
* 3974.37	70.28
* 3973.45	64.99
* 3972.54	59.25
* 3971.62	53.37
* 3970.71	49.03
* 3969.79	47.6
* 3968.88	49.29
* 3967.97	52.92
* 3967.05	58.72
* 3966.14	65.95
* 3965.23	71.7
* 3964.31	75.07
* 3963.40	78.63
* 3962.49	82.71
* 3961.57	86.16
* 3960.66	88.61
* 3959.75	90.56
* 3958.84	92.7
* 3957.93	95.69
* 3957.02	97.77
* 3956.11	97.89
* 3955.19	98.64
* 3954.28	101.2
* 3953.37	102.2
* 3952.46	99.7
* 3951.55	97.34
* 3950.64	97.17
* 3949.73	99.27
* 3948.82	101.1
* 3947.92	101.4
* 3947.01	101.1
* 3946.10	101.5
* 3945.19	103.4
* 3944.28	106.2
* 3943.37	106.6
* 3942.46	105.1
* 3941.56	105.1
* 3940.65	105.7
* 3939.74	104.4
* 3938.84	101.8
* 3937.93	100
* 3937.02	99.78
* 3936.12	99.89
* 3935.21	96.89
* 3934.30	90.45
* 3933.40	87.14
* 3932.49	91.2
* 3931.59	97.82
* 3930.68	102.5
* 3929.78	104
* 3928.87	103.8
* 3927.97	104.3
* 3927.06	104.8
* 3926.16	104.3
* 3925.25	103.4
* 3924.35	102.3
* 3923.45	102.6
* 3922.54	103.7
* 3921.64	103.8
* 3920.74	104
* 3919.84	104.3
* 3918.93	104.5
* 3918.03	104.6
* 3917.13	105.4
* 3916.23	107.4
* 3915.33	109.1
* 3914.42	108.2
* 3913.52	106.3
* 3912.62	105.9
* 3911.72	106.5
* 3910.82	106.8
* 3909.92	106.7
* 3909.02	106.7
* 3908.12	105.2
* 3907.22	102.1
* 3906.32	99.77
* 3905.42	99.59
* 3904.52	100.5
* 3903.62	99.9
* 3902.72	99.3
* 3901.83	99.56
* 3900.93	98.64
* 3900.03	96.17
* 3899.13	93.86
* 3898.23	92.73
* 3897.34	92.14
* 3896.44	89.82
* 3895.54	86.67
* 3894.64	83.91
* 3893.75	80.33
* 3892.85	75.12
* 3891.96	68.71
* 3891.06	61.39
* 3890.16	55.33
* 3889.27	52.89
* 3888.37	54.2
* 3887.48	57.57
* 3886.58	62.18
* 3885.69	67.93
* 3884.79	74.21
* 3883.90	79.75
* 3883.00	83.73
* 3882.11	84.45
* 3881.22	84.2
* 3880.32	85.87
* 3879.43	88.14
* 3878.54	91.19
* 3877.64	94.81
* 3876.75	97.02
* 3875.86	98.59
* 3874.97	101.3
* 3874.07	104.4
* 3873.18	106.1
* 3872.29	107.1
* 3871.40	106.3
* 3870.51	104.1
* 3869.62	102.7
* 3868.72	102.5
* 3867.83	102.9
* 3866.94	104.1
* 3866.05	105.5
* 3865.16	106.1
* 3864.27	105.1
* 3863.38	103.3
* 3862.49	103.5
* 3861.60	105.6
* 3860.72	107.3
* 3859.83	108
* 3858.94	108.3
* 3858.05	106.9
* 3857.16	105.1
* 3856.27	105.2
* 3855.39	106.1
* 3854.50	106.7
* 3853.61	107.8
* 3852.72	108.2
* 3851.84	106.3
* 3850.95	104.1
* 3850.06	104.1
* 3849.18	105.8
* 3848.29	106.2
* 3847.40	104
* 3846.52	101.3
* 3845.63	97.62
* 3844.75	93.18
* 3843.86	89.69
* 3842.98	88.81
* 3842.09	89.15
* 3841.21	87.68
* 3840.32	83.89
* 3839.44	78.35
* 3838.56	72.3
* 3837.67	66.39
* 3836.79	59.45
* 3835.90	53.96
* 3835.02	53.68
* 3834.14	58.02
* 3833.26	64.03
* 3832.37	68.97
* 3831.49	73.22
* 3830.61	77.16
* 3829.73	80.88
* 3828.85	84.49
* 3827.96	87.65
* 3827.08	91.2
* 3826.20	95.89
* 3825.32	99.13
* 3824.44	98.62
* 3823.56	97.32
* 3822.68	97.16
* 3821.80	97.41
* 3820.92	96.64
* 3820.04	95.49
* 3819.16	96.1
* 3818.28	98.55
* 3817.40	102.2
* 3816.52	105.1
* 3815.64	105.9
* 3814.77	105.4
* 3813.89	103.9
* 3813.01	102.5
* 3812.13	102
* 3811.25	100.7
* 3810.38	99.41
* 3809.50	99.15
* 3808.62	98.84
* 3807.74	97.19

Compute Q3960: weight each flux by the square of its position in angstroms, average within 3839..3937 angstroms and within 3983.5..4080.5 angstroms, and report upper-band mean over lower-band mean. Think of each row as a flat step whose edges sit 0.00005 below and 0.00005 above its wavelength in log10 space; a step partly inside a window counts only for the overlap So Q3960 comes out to 1.1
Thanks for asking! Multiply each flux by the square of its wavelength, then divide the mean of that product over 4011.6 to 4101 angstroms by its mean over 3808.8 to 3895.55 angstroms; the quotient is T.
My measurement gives 1.11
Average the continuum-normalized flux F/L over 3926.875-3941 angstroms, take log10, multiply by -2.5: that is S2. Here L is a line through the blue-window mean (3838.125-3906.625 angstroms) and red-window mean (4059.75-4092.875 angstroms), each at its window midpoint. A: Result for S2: -0.08 mag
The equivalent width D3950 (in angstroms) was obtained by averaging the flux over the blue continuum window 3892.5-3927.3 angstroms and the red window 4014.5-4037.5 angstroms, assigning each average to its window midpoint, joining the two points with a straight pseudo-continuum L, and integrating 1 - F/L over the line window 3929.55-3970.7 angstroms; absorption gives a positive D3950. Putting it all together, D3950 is 2.8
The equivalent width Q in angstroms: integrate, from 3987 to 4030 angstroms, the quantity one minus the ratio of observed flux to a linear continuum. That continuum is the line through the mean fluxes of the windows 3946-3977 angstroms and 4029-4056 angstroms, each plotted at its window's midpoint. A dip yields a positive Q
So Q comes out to -3.0 angstroms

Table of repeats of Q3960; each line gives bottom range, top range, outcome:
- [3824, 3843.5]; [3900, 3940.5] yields 1.37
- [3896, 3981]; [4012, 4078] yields 1.08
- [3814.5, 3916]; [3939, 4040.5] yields 1.06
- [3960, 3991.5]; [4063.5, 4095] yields 1.18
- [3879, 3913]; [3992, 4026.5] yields 1.19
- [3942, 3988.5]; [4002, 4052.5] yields 1.16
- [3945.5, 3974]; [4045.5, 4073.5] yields 1.23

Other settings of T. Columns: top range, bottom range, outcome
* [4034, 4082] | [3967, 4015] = 1.11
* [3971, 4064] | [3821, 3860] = 1.14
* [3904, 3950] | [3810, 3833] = 1.15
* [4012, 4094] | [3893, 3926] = 1.00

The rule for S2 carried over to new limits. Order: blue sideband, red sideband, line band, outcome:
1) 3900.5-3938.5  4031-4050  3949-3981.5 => 0.25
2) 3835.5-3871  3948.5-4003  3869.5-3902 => 0.12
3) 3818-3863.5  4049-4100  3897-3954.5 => -0.12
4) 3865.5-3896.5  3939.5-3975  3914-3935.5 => -0.19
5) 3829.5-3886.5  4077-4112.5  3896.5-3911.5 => -0.13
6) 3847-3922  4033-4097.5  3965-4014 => 0.07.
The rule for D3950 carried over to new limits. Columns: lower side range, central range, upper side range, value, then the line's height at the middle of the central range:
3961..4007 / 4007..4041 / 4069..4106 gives -4.96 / 83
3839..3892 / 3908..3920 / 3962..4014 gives -1.96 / 91.4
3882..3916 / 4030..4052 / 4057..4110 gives -3.86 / 83.2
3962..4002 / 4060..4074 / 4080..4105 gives -3.99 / 74.6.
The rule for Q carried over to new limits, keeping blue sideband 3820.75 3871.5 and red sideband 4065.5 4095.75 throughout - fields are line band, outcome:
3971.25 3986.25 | 1.5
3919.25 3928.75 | -1.2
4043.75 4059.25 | -1.4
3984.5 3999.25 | -1.3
